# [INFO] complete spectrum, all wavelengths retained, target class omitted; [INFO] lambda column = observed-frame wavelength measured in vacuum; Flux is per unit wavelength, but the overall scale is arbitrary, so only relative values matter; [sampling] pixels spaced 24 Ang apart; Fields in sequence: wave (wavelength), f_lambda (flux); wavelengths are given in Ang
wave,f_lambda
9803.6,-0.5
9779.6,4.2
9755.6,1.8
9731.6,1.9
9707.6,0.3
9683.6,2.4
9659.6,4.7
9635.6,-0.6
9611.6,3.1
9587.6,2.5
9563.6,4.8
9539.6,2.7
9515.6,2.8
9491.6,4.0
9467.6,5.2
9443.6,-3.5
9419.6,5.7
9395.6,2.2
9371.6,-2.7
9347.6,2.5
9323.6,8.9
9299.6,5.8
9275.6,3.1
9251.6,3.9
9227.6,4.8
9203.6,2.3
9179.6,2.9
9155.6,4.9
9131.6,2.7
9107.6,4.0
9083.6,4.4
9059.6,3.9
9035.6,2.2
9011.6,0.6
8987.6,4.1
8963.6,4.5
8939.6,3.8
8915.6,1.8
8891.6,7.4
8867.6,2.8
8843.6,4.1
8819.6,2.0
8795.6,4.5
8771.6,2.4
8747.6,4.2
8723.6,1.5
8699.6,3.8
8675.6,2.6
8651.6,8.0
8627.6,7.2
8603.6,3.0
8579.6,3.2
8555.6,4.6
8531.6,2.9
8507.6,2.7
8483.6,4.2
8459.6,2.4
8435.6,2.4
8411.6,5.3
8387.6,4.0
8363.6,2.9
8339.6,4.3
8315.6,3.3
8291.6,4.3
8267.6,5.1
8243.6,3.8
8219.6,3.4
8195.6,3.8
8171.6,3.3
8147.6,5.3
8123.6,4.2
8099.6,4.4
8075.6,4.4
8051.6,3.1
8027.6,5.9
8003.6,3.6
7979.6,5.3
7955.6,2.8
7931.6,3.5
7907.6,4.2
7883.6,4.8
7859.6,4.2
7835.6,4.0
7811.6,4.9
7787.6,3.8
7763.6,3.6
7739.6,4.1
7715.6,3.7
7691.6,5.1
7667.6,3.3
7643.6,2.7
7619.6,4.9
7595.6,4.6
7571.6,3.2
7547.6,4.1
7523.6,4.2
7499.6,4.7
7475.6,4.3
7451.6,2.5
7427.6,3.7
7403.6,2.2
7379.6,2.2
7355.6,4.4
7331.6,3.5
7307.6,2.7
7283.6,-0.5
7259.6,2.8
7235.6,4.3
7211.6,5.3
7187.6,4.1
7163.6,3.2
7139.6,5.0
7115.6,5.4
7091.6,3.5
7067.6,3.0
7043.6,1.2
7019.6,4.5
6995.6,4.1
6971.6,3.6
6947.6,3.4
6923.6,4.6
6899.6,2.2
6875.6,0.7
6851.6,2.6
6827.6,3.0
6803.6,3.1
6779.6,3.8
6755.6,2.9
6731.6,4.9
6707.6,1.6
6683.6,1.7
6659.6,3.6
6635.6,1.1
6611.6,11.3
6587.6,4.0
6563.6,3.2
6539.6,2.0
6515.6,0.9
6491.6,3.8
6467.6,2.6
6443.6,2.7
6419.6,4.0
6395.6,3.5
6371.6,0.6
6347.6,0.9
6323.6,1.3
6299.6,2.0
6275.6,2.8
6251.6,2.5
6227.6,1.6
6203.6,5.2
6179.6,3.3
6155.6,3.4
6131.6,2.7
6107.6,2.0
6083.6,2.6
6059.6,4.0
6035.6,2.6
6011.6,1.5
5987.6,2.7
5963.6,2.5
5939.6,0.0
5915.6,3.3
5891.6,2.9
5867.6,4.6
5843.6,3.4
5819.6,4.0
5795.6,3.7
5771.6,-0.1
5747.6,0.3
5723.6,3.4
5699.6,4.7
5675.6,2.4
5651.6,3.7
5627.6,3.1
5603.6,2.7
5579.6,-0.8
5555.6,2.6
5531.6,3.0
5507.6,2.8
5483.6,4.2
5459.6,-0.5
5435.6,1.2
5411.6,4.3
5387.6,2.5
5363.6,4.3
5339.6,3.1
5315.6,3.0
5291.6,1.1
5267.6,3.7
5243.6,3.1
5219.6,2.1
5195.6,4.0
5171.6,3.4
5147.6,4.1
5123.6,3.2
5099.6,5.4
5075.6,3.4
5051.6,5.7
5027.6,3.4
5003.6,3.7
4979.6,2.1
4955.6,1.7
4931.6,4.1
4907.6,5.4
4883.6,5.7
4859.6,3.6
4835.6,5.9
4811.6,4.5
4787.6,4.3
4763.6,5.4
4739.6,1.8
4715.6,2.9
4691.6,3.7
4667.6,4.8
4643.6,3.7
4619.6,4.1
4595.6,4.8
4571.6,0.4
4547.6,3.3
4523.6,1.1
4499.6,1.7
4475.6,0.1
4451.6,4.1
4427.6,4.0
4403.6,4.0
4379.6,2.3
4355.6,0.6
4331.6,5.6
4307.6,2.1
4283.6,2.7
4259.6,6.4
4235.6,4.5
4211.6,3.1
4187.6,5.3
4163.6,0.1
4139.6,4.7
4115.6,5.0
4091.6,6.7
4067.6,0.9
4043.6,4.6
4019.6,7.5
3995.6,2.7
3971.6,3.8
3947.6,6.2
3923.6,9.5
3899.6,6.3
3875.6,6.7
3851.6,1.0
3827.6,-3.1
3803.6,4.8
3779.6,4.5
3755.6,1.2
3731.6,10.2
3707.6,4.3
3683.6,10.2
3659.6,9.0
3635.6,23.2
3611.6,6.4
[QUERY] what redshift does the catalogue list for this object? 0.77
